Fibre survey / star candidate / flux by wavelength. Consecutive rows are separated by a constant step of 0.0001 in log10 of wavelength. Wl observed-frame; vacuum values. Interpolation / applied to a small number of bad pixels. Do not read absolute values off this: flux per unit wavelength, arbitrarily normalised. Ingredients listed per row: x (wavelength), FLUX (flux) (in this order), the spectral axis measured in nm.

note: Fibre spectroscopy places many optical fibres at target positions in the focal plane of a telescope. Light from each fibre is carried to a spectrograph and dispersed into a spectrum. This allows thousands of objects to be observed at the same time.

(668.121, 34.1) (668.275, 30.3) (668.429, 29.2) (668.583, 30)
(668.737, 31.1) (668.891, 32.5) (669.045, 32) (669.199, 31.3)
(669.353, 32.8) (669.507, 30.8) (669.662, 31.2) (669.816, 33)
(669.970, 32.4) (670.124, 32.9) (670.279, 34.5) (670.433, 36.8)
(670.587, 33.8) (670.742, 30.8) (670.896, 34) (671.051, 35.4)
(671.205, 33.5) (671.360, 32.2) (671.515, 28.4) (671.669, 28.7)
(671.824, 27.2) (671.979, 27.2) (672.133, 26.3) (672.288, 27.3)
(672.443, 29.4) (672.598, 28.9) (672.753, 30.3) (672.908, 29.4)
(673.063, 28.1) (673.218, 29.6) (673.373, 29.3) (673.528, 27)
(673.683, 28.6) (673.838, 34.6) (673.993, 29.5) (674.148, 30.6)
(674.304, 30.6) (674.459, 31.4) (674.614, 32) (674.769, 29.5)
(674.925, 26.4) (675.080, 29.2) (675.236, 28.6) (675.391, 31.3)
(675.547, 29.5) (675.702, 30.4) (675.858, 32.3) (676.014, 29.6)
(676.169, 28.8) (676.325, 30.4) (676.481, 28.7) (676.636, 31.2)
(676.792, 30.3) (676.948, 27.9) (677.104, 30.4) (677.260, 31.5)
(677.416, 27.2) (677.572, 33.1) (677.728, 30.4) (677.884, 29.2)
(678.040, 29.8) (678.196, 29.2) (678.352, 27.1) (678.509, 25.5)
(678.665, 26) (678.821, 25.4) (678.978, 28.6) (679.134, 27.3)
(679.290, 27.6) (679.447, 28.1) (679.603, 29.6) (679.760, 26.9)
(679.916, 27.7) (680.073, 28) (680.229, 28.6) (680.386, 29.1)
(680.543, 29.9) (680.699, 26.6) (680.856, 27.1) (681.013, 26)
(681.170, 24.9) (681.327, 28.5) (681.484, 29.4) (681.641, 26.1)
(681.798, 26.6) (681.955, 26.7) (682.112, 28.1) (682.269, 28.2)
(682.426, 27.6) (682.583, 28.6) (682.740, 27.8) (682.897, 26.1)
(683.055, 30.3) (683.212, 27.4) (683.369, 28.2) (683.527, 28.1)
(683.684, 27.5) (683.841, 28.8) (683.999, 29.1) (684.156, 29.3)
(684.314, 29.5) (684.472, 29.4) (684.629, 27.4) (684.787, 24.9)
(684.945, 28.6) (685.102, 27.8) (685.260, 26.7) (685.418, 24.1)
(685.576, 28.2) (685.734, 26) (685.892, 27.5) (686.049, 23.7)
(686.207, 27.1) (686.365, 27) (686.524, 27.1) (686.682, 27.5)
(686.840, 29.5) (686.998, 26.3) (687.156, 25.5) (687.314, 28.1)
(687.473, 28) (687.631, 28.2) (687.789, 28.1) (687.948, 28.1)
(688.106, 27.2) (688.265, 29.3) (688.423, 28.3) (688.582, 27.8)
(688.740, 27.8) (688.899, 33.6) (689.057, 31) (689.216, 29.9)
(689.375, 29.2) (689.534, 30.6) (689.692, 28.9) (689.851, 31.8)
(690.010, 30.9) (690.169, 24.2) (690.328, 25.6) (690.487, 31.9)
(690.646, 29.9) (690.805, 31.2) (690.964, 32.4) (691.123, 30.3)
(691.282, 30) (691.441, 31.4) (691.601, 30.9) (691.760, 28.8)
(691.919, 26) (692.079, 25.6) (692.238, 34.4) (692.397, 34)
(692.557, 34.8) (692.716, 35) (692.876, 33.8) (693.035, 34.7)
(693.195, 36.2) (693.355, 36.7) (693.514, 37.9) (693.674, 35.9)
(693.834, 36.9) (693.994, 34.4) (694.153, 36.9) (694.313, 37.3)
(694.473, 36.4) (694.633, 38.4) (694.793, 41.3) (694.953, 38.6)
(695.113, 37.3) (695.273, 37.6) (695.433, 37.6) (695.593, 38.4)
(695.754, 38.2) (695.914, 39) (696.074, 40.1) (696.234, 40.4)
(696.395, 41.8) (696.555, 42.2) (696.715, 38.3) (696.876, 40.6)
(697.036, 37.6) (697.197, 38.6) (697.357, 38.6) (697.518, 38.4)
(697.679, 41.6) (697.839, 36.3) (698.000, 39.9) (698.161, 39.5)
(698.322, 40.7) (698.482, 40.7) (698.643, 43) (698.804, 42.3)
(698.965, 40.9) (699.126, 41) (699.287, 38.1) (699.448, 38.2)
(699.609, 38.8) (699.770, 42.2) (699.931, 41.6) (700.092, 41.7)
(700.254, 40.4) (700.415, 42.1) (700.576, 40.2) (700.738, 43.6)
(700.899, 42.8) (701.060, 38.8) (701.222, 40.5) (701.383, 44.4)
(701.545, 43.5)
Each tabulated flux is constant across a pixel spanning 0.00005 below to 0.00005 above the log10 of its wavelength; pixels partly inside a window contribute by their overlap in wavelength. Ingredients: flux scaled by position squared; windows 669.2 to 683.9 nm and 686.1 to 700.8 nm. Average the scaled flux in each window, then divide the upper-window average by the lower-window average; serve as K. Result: 1.24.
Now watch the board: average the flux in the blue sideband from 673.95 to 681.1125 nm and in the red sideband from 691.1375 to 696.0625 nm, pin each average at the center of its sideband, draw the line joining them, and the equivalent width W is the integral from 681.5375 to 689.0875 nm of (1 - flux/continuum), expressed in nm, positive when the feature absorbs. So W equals 0.99 nm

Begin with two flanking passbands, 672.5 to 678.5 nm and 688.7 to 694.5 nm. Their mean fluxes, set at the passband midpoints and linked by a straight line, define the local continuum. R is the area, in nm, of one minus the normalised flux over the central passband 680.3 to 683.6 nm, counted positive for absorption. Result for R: 0.32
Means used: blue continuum 29.7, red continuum 32.1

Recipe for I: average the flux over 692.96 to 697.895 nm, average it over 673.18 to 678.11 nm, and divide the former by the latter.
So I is 1.3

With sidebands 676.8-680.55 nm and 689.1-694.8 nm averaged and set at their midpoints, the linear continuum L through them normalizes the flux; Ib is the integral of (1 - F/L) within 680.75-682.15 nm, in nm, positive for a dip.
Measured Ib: 0.11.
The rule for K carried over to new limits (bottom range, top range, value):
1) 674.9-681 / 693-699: 1.42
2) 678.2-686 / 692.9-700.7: 1.48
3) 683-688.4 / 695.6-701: 1.51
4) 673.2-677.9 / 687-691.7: 1.02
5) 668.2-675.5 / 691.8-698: 1.29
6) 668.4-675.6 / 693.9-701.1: 1.39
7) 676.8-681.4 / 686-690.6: 1.03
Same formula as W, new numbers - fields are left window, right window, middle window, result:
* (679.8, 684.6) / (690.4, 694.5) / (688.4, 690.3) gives 0.130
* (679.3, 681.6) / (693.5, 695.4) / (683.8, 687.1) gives 0.407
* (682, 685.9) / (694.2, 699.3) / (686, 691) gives 0.519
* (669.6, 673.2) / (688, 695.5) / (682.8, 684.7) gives 0.208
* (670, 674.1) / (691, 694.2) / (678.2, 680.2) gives 0.257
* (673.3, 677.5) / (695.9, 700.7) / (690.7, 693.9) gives 0.403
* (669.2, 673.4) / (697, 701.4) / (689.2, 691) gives 0.371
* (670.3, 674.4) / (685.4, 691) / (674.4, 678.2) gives -0.010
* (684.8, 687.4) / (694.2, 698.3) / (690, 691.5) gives 0.126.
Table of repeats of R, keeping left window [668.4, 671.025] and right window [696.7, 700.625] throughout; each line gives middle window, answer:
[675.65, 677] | 0.165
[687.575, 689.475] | 0.423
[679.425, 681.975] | 0.554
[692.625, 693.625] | 0.075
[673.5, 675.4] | 0.208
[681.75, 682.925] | 0.270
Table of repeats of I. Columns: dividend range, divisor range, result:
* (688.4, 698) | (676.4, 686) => 1.23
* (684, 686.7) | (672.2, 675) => 0.92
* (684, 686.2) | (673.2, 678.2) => 0.91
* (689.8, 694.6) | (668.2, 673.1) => 1.05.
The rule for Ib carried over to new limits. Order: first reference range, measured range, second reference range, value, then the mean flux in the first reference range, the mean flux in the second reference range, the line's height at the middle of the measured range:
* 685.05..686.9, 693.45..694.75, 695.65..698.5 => -0.03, 26.8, 39.5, 36.1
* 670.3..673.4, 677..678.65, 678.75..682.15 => -0.04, 30.4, 27.6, 28.4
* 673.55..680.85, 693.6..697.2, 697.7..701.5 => 0.02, 29.2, 40.8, 38.6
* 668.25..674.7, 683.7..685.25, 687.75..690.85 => 0.08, 30.8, 29.3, 29.7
